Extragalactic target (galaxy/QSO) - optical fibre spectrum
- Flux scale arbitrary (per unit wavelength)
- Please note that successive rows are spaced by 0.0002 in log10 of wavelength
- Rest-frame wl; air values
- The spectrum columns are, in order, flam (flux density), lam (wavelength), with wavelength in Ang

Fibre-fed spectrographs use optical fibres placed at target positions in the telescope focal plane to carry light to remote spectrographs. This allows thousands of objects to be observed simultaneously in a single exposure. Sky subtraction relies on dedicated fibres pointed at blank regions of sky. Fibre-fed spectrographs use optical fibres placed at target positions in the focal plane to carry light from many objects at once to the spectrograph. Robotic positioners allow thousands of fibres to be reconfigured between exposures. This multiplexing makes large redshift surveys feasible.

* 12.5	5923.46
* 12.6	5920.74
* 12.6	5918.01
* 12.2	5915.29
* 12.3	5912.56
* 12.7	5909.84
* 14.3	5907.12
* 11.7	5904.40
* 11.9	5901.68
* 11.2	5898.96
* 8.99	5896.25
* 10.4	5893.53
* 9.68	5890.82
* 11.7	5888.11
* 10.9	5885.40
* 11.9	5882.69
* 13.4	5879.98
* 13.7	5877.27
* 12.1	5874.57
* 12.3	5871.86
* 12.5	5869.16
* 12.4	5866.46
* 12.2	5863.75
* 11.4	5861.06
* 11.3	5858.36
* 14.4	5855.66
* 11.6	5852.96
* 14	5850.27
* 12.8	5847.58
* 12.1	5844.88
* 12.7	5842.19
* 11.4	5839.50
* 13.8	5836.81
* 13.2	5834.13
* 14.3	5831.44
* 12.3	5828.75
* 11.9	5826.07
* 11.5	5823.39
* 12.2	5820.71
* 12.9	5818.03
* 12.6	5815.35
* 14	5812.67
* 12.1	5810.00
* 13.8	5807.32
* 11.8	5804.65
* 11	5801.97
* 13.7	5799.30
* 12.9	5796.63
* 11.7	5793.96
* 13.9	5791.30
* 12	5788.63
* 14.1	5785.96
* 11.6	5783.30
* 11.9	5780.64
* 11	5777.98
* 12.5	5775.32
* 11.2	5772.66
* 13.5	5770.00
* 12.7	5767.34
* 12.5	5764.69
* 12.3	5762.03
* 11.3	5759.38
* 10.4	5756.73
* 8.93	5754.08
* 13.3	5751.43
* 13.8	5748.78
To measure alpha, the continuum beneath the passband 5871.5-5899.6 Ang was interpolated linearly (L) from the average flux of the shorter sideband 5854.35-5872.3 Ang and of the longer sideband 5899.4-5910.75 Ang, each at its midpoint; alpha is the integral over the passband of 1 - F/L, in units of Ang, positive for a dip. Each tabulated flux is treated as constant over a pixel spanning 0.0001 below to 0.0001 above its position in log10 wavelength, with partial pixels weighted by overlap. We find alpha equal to 2.2 Ang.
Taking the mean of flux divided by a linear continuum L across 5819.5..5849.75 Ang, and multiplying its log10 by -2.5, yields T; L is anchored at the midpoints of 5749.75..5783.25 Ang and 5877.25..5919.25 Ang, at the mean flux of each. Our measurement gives -0.07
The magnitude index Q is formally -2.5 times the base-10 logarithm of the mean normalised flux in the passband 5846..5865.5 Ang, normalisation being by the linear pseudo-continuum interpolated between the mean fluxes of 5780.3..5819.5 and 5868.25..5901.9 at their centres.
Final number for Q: -0.05 mag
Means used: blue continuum 12.7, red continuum 11.6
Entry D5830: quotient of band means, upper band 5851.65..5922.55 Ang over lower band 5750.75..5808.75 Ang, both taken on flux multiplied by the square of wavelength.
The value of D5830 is 1.0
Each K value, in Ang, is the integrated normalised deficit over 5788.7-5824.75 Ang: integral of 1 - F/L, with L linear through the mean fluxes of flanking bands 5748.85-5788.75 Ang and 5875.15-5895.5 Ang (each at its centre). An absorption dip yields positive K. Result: -2.2 Ang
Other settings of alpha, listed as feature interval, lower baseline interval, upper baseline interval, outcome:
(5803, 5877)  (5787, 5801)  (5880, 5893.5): -3.5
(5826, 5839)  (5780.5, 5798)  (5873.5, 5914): -0.9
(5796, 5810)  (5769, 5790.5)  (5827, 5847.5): -0.1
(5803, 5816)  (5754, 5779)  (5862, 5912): -1.1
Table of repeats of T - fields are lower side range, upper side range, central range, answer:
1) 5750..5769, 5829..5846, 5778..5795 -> -0.030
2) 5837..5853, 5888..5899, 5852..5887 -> -0.089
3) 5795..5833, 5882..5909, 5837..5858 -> -0.055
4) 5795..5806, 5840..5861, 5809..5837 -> -0.029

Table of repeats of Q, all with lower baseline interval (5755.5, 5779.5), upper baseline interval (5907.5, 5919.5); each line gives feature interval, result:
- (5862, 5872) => 0.01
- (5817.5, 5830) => 0.01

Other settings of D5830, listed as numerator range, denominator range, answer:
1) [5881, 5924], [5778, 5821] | 0.96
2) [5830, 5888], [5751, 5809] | 1.06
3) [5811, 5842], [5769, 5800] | 1.04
